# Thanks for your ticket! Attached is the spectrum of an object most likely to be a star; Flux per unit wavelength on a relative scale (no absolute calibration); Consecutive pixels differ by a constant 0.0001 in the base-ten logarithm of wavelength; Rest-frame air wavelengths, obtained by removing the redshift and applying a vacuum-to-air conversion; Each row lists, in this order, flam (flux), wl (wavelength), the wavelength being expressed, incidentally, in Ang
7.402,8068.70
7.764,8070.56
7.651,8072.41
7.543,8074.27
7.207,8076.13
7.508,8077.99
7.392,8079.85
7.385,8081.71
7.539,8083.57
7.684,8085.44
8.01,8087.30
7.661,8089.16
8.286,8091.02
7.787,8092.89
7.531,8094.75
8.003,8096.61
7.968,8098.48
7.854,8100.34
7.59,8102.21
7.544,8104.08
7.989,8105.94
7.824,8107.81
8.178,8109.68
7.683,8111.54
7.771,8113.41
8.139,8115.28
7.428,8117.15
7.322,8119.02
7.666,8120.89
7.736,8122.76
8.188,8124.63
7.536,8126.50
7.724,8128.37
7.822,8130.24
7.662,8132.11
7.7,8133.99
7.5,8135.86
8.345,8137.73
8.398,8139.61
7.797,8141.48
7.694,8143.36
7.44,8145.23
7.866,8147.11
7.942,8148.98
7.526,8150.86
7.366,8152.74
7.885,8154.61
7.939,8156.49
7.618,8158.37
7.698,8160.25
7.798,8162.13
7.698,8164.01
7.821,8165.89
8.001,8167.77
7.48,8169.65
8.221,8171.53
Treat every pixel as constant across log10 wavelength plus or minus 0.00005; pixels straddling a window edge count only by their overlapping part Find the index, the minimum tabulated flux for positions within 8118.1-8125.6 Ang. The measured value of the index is 7.322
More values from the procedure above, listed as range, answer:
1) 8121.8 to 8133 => 7.536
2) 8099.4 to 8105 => 7.544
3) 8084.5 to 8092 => 7.661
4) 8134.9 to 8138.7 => 7.5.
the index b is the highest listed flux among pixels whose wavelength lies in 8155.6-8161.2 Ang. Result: 7.939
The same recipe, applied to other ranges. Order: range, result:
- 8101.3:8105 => 7.59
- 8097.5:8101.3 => 7.968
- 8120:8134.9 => 8.188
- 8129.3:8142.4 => 8.398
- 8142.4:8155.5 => 7.942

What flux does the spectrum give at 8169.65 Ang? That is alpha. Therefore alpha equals 7.48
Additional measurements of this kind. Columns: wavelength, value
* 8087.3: 8.01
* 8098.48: 7.968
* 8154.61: 7.885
